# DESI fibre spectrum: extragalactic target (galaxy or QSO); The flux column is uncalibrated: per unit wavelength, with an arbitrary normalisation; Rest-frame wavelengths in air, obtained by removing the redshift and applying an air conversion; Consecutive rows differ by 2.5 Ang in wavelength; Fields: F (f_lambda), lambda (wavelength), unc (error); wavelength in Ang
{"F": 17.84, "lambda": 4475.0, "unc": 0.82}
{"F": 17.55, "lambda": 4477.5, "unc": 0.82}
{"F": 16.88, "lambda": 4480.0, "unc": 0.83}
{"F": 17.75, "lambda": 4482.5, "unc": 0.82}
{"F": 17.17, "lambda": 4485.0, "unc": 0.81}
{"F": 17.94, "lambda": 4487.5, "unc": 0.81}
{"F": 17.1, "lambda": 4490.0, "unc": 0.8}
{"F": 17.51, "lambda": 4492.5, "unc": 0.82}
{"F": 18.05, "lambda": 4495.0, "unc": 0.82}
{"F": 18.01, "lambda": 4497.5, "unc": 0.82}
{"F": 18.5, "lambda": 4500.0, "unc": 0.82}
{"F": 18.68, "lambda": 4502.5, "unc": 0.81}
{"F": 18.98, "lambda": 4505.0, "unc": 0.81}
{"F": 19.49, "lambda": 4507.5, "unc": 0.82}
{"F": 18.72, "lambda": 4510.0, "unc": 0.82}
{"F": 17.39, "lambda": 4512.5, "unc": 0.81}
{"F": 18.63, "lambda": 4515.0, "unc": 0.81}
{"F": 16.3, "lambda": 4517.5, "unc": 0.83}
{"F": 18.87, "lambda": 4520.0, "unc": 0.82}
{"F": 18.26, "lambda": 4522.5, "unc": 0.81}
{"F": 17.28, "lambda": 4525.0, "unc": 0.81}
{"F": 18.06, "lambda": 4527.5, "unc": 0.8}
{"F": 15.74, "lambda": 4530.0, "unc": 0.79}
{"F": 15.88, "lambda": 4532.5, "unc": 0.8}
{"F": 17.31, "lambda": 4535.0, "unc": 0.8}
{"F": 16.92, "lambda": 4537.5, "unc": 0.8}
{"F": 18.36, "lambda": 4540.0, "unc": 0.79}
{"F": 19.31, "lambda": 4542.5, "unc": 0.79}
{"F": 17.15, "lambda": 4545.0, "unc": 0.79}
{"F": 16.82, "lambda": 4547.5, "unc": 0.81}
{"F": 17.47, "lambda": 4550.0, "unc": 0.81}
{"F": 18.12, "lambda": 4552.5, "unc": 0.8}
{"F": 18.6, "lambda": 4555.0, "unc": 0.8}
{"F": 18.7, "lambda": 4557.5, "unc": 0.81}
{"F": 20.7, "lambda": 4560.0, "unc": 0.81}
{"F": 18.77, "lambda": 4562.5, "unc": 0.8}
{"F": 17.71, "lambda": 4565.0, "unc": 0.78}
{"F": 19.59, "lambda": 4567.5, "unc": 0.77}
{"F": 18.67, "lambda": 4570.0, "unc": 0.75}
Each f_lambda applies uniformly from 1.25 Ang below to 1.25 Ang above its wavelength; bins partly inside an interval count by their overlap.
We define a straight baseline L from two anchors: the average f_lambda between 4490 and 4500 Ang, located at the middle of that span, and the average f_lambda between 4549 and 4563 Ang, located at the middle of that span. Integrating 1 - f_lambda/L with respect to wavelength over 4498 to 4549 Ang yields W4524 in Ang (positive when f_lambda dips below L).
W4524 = 1.18 Ang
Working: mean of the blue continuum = 17.8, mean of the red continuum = 18.7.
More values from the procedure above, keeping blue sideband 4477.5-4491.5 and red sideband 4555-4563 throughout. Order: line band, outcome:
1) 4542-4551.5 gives 0.7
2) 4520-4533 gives 0.8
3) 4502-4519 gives -0.2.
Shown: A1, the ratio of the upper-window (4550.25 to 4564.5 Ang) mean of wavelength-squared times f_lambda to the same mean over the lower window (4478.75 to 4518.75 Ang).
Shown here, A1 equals 1.08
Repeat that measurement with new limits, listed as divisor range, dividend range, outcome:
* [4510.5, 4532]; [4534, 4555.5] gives 1.02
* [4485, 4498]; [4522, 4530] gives 1.01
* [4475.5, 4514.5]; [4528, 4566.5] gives 1.02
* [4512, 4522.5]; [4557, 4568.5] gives 1.09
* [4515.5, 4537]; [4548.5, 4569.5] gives 1.10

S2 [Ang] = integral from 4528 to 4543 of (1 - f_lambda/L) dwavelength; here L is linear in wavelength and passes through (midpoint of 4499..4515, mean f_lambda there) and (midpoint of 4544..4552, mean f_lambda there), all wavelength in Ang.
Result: 0.4 Ang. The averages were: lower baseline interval 18.6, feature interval 17.2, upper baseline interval 17.2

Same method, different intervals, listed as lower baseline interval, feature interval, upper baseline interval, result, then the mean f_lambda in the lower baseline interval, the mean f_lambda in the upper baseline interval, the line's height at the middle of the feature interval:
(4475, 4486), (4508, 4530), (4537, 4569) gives 0.05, 17.4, 18.4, 17.9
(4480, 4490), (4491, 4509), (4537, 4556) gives -0.90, 17.5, 17.9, 17.6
